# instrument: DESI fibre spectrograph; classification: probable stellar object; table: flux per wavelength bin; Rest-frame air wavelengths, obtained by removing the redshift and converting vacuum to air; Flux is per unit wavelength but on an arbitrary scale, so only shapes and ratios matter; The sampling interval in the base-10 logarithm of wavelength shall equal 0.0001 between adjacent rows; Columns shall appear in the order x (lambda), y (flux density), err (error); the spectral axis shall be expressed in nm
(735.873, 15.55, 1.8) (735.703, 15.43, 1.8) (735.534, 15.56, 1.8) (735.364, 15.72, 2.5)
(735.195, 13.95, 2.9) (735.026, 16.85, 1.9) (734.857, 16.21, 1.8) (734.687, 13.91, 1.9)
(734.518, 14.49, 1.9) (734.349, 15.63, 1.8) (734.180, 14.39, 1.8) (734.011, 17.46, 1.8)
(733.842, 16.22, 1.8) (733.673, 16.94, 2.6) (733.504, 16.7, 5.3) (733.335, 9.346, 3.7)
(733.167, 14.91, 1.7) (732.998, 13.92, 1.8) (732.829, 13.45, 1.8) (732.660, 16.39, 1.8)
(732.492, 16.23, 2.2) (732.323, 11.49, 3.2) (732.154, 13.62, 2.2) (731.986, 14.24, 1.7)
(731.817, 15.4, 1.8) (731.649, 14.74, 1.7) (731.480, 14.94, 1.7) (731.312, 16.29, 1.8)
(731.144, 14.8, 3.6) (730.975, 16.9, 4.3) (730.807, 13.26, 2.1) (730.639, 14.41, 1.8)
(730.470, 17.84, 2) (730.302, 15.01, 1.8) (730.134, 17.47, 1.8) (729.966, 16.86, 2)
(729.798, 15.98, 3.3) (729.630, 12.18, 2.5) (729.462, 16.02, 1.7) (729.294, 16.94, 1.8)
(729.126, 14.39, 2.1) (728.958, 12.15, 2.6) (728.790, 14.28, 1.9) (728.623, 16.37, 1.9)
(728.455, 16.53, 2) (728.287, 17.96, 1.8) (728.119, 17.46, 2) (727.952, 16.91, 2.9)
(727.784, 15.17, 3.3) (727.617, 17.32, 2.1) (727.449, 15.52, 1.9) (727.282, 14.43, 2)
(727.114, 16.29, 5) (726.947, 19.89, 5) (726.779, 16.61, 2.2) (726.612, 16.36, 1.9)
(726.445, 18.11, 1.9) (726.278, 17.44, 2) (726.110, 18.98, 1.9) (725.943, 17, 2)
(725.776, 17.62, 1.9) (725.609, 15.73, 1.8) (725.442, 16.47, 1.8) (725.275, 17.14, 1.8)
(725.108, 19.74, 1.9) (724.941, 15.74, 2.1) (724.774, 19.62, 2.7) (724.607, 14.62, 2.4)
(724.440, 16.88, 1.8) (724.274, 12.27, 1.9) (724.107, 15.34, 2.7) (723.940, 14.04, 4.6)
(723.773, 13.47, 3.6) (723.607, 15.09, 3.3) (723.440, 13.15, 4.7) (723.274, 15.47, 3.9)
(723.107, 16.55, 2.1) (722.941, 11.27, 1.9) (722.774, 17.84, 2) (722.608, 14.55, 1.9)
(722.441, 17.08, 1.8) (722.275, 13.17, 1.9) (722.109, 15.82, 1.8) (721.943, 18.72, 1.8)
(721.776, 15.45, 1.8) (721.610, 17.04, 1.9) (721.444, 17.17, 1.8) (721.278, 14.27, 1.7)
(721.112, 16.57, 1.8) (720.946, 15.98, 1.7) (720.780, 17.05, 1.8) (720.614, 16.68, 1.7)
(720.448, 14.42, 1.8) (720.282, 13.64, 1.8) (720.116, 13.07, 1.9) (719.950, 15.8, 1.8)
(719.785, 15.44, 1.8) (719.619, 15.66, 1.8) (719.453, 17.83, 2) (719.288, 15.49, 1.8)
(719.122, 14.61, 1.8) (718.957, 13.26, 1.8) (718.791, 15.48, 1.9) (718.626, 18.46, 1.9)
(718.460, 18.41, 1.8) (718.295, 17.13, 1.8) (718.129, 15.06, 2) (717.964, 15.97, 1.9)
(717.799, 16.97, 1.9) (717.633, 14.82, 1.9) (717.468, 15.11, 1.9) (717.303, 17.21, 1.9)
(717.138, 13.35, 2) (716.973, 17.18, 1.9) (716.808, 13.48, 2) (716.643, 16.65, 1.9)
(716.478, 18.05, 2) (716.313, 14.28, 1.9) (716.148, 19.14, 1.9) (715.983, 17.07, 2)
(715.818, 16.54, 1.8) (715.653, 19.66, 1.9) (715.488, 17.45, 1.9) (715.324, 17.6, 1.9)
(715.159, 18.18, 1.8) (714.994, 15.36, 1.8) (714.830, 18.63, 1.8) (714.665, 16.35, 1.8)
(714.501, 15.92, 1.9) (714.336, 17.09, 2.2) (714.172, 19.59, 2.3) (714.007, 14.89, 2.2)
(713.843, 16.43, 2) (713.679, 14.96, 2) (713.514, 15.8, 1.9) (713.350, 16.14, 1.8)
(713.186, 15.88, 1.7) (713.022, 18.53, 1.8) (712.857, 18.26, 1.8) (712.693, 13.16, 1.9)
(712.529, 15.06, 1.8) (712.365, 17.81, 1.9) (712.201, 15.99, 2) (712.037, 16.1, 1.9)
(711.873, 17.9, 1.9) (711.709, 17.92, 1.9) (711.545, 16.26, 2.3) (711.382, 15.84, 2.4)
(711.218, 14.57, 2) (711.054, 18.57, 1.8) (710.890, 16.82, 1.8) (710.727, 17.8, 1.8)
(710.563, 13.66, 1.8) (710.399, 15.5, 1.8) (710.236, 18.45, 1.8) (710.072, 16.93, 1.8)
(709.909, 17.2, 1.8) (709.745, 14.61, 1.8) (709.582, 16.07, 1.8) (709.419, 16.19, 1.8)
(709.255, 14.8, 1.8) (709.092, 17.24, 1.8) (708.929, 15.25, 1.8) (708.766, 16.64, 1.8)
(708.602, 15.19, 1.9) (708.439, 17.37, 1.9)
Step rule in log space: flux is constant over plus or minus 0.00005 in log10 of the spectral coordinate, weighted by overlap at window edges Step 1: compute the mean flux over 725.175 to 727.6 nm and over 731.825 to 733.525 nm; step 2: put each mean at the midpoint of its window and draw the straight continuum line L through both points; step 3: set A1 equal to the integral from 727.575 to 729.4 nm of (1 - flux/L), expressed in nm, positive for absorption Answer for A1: 0.01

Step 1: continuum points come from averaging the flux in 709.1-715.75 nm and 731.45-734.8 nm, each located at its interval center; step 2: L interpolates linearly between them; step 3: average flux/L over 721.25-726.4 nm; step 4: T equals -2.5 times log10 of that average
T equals -0.030 mag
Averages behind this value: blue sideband 16.6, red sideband 14.7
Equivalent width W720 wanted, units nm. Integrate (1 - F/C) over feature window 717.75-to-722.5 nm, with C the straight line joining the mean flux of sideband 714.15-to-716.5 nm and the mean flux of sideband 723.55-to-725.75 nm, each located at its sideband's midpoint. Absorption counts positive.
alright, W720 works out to 0.20 nm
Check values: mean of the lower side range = 17.3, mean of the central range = 15.9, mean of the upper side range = 15.9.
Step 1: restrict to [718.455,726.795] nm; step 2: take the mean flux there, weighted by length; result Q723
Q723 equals 15.9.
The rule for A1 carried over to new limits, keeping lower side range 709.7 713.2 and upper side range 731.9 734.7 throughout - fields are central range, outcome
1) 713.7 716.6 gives -0.17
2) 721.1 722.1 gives -0.05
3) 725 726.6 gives -0.23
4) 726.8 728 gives -0.10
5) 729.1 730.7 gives -0.09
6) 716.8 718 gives 0.03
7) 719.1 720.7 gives 0.05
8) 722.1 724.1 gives 0.10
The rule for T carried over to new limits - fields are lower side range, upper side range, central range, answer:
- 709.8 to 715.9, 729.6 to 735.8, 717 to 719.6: 0.02 mag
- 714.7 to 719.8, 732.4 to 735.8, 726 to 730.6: -0.05 mag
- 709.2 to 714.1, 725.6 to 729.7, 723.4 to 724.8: 0.11 mag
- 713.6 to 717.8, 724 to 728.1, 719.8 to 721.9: 0.07 mag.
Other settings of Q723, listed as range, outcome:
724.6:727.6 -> 17.1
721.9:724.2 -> 15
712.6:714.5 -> 16.4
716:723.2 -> 15.9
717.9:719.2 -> 16.1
